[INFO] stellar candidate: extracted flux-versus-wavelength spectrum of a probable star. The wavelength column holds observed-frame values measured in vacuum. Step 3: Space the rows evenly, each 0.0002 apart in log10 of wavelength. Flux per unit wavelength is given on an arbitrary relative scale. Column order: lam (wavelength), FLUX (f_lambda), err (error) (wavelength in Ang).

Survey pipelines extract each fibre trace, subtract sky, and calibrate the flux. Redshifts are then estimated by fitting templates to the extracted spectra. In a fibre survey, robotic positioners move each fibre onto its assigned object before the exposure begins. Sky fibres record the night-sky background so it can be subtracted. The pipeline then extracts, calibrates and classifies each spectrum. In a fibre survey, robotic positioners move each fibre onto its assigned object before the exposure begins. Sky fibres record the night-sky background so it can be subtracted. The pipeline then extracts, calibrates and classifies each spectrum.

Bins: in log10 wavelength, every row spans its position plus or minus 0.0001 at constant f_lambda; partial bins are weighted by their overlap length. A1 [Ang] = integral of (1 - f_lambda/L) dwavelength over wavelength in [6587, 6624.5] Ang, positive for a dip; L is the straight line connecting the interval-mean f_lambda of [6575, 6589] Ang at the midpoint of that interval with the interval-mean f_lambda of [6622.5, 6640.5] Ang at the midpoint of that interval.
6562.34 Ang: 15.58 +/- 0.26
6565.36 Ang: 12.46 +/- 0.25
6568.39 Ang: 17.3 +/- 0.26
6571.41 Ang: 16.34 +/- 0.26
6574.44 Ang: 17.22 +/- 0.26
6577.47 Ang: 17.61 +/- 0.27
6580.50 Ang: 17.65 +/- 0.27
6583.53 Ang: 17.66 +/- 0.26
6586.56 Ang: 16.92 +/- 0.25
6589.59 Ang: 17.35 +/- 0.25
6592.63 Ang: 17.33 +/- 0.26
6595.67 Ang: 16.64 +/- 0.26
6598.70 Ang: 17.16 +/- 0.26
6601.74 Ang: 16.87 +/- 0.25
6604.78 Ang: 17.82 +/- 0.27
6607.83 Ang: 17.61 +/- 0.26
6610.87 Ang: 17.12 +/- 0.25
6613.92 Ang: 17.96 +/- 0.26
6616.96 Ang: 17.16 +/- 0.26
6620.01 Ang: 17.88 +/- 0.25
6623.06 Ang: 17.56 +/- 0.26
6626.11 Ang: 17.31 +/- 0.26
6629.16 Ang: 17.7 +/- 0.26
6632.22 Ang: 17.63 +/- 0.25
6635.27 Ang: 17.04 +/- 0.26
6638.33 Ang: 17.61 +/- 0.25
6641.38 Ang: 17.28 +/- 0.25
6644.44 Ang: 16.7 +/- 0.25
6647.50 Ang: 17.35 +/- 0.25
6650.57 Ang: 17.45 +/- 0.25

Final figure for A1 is 0.21 Ang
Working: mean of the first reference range 17.4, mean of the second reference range 17.5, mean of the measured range 17.4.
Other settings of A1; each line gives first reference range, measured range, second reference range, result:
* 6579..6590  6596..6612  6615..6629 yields 0.2 Ang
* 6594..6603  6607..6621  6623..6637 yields -0.3 Ang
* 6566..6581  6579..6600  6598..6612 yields -0.2 Ang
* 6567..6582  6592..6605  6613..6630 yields 0.2 Ang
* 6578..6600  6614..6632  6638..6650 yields -0.3 Ang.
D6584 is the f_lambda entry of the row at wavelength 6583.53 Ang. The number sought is 17.66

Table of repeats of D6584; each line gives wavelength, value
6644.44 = 16.7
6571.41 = 16.34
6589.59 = 17.35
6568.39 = 17.3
